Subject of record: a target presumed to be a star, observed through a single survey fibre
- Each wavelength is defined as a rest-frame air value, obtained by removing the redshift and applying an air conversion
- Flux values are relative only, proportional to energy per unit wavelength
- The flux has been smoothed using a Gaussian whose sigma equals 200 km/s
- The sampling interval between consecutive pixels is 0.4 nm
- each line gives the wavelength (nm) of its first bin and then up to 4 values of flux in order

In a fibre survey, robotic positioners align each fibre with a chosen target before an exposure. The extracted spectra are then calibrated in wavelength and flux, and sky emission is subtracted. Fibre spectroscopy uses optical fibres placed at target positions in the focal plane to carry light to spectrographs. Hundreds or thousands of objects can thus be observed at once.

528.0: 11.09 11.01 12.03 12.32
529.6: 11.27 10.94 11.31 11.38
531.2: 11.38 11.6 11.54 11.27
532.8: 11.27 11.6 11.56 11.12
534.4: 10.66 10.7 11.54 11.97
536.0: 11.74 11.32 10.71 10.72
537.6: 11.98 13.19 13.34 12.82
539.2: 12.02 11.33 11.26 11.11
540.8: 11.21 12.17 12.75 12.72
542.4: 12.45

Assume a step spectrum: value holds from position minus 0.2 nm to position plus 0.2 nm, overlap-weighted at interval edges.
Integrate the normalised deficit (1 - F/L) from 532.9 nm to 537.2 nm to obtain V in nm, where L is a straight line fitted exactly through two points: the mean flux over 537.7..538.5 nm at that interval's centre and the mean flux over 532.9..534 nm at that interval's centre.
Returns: 0.27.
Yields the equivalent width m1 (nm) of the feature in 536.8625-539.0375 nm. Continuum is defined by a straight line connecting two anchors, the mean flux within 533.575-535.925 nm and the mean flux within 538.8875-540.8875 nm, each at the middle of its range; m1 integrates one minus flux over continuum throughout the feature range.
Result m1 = -0.172 nm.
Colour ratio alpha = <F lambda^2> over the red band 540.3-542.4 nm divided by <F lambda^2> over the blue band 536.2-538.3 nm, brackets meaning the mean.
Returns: 1.1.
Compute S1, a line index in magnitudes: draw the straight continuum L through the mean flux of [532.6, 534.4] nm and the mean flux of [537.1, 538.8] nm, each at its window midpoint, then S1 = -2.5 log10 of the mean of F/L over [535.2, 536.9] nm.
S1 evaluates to 0.04 mag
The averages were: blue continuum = 11.3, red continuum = 12.5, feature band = 11.5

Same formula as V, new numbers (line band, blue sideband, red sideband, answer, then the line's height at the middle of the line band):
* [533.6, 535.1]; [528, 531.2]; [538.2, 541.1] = 0.09 nm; 11.6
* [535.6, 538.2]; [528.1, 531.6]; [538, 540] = 0.11 nm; 12.1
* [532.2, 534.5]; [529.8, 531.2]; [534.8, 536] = 0.03 nm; 11.4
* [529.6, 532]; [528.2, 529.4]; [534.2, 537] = 0.06 nm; 11.6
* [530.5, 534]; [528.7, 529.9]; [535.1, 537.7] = 0.06 nm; 11.6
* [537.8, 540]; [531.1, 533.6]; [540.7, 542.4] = -0.07 nm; 12.1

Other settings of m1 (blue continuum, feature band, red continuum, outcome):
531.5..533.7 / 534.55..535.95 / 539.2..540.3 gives 0.00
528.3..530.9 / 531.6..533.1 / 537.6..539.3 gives 0.06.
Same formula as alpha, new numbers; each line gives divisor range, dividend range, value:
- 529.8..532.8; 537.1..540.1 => 1.10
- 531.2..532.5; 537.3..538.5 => 1.13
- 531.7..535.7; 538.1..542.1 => 1.09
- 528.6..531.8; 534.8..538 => 1.02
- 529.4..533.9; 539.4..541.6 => 1.05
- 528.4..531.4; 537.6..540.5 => 1.10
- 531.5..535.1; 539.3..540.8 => 1.03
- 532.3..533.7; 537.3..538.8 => 1.13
